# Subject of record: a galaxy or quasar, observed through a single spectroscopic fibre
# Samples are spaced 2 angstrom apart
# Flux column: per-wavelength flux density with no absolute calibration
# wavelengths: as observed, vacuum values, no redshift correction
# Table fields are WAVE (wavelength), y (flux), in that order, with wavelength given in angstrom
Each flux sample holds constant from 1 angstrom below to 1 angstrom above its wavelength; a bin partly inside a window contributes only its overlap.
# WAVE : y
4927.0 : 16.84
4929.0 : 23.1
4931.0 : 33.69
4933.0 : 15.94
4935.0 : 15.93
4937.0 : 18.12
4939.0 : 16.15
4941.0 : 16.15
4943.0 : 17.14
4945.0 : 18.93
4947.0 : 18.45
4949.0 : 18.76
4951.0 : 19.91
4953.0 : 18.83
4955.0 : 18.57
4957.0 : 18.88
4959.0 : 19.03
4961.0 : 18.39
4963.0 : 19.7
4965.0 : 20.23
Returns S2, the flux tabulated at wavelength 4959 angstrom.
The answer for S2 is 19.03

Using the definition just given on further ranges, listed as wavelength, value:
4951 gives 19.91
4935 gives 15.93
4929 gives 23.1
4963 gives 19.7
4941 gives 16.15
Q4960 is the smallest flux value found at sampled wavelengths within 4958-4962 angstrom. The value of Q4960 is 18.39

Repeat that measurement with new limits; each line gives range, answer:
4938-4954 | 16.15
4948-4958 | 18.57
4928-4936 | 15.93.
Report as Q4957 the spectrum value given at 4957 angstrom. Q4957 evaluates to 18.88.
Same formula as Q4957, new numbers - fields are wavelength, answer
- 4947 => 18.45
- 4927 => 16.84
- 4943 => 17.14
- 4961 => 18.39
